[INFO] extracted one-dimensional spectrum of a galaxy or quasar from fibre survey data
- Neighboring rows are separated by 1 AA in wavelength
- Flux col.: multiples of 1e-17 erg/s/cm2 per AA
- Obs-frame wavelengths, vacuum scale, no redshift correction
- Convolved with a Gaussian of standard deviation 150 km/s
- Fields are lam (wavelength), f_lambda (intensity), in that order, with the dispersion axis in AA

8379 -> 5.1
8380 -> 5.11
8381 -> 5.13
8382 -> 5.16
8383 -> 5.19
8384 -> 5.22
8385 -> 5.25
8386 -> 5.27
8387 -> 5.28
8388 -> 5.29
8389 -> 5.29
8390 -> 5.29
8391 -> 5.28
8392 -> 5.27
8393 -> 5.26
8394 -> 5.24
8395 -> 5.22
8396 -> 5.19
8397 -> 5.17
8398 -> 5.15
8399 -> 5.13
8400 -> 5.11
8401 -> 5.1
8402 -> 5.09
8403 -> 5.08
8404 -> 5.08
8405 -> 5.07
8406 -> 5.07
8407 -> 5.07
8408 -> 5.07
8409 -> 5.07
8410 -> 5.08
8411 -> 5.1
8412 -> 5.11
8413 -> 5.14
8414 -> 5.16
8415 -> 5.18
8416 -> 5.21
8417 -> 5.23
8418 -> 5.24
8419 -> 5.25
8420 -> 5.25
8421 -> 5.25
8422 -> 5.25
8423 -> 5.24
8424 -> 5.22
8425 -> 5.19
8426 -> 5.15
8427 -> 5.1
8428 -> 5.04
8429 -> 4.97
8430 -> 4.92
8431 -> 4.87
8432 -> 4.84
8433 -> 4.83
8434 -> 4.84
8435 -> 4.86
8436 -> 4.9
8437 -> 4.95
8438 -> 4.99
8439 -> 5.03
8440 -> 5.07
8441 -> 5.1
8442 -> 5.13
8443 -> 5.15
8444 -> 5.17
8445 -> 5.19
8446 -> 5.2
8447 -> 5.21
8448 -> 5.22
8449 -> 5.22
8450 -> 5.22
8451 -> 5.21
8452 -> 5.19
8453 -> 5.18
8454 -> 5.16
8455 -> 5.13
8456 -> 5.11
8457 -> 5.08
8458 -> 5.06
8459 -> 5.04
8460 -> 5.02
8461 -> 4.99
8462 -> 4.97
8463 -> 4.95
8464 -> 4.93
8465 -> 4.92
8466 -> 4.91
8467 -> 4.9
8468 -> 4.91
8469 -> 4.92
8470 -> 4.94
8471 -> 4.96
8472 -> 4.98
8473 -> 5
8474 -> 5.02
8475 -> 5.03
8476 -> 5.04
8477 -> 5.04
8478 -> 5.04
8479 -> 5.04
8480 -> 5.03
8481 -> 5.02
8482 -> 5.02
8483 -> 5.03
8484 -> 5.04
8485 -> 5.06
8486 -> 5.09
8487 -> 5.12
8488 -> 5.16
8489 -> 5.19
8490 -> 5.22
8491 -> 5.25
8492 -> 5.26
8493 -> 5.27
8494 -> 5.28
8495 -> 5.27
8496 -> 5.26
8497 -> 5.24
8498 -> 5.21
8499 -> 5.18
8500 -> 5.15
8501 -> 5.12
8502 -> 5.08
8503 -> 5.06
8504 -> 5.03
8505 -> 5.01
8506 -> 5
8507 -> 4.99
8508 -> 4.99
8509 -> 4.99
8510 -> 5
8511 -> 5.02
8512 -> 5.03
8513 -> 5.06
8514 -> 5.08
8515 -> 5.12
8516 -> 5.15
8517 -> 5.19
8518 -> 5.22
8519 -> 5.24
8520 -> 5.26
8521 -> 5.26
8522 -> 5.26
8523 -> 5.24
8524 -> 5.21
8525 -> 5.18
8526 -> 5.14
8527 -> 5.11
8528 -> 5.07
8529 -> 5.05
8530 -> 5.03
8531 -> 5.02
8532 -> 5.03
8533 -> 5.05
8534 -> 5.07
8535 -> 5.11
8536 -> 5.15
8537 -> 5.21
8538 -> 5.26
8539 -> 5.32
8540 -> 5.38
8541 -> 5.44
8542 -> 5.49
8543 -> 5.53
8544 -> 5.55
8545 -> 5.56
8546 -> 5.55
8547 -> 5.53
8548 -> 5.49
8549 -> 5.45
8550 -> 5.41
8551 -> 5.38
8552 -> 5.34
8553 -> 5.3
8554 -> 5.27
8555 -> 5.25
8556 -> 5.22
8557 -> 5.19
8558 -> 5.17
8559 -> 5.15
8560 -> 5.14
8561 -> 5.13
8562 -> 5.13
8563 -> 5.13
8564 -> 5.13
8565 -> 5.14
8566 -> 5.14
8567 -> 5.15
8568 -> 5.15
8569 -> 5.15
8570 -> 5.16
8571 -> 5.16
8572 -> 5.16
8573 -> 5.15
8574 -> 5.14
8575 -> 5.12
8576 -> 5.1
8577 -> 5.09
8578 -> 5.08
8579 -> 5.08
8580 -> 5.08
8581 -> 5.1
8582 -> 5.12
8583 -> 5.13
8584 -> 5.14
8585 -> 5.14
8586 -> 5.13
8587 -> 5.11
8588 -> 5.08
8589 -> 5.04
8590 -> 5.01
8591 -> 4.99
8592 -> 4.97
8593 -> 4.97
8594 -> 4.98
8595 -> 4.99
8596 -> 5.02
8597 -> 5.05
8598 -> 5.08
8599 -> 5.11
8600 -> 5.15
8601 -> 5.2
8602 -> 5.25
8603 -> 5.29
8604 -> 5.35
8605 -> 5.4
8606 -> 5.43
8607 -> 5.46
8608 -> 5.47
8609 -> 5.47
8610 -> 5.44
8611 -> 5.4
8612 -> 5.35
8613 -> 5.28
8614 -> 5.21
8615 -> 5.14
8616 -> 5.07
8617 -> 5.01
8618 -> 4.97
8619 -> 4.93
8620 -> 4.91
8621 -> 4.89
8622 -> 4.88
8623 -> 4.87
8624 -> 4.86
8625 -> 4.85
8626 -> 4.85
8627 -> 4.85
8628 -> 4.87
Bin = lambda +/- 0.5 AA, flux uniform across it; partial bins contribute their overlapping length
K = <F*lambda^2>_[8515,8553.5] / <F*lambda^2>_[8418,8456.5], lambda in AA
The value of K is 1.1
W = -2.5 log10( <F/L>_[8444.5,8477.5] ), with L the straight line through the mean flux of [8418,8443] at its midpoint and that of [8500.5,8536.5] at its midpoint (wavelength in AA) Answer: 0.00 mag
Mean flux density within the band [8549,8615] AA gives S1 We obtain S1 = 5.18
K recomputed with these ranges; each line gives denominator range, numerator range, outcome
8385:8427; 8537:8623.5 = 1.05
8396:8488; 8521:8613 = 1.06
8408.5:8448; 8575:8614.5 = 1.06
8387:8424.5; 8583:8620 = 1.04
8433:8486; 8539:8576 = 1.07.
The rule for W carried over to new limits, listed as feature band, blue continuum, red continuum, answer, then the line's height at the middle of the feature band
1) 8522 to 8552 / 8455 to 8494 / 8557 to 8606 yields -0.04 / 5.09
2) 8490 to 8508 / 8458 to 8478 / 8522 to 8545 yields -0.01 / 5.09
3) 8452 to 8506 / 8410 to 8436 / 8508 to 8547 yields 0.02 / 5.15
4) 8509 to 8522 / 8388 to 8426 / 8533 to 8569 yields 0.02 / 5.25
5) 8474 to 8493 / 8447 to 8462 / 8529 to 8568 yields 0.02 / 5.17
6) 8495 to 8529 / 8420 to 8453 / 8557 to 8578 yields 0.00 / 5.12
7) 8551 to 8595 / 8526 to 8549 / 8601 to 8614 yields 0.04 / 5.32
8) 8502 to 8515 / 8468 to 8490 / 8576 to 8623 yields 0.01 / 5.06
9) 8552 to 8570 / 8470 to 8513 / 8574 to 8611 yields -0.01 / 5.14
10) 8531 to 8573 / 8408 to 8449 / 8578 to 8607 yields -0.03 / 5.12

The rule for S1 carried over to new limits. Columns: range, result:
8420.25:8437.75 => 5.03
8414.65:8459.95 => 5.11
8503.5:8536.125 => 5.1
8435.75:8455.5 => 5.13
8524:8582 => 5.21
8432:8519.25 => 5.07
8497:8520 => 5.09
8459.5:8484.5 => 4.99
